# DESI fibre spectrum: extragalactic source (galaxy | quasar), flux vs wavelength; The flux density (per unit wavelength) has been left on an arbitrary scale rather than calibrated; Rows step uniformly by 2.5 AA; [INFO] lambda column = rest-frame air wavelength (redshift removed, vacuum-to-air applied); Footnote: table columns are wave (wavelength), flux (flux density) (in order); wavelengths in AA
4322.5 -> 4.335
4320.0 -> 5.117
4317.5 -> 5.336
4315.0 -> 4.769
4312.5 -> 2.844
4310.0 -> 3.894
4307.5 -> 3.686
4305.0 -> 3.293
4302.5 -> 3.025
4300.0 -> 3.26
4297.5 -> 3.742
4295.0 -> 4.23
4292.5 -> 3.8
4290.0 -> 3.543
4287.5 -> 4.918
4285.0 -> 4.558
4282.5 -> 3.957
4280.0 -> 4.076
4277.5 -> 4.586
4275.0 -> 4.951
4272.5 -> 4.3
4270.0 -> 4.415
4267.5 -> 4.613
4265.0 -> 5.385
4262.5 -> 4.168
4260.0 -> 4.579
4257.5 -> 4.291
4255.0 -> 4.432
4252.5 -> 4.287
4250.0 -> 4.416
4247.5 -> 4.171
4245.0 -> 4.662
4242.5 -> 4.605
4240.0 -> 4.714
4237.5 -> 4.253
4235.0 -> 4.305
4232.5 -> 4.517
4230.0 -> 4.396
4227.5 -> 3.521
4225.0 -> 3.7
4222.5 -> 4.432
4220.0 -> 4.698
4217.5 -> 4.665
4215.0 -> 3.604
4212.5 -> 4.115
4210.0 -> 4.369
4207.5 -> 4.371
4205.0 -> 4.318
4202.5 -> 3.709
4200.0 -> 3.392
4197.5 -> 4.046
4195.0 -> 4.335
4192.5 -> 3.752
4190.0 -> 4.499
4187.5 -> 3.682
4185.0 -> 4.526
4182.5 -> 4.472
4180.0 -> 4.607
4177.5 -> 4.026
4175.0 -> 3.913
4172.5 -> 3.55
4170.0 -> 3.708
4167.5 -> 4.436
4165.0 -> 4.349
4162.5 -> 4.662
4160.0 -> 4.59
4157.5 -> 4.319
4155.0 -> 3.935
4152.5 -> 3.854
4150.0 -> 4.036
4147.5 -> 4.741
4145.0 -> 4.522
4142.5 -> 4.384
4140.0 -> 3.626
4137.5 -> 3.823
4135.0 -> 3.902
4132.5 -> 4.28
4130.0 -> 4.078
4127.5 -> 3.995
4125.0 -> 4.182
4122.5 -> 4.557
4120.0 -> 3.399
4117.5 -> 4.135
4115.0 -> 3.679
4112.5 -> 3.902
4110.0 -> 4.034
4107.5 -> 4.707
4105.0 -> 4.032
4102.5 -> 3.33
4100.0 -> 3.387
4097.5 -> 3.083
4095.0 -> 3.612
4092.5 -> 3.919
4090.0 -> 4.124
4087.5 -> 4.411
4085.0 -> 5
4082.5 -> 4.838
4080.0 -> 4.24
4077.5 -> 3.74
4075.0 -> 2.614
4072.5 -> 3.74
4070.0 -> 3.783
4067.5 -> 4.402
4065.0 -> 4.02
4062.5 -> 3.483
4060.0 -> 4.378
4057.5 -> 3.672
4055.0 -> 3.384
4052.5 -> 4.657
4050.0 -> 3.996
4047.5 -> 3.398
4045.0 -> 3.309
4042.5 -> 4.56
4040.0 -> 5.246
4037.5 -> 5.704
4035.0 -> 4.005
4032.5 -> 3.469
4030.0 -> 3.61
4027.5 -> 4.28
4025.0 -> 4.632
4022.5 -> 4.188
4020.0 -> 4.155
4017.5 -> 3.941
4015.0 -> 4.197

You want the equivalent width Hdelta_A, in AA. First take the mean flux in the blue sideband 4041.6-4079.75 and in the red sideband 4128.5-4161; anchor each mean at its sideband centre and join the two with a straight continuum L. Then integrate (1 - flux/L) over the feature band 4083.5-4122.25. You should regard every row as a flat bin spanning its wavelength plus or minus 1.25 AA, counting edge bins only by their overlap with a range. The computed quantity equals 0.4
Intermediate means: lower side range 3.81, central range 3.94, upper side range 4.16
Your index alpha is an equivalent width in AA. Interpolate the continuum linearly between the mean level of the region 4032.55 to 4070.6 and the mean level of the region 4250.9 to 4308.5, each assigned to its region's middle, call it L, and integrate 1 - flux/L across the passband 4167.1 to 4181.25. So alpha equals 0.46 AA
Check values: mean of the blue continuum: 4.12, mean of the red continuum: 4.18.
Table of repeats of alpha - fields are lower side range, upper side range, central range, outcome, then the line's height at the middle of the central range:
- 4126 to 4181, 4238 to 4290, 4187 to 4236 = 2.2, 4.32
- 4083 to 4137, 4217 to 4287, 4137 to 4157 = -0.1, 4.11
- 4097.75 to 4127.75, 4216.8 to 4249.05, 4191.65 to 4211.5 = 0.9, 4.24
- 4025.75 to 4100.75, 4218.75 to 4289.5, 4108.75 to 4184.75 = 1.1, 4.19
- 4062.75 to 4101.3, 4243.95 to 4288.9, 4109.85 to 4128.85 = 0.2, 4.03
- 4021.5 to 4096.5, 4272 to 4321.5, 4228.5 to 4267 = -3.6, 4.09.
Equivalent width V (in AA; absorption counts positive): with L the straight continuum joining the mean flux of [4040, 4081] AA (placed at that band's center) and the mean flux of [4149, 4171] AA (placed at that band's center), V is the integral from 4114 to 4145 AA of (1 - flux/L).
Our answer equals 0.7 AA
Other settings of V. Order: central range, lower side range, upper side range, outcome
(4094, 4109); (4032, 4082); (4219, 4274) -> 1.5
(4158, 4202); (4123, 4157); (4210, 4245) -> 0.5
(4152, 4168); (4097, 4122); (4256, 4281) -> -1.1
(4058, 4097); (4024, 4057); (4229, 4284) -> 2.0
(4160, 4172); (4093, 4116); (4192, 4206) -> -1.3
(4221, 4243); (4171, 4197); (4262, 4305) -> -0.6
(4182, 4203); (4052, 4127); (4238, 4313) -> 0.2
